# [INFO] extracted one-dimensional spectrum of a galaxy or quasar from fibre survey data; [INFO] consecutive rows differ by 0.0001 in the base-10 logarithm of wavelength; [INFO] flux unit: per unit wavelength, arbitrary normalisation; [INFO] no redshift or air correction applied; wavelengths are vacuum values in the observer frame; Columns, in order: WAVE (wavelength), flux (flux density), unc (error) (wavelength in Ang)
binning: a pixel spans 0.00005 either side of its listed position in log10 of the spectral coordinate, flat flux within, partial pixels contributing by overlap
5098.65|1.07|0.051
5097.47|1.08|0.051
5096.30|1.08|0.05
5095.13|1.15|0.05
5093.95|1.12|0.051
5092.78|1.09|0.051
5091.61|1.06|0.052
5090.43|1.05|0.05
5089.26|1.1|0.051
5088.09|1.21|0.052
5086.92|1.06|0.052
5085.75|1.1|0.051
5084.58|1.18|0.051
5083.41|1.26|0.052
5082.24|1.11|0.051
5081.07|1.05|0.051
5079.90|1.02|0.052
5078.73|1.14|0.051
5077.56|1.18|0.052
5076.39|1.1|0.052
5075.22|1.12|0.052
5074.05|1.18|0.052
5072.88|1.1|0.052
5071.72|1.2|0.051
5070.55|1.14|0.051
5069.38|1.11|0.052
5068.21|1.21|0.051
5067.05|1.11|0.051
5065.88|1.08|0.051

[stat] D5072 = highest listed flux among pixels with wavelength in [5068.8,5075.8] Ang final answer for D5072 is 1.2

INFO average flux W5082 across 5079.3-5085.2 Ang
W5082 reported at 1.12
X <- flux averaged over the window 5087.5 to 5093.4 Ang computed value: 1.1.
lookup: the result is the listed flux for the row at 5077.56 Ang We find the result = 1.18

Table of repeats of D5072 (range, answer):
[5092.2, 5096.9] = 1.15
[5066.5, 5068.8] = 1.21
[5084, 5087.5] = 1.18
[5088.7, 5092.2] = 1.1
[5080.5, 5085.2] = 1.26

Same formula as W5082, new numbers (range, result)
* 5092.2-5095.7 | 1.12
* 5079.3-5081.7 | 1.04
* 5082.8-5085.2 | 1.22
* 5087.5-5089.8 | 1.16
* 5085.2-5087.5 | 1.08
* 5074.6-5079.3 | 1.13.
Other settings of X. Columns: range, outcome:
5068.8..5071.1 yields 1.12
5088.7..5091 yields 1.08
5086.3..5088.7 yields 1.14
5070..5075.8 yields 1.15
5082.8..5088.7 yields 1.16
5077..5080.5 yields 1.11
